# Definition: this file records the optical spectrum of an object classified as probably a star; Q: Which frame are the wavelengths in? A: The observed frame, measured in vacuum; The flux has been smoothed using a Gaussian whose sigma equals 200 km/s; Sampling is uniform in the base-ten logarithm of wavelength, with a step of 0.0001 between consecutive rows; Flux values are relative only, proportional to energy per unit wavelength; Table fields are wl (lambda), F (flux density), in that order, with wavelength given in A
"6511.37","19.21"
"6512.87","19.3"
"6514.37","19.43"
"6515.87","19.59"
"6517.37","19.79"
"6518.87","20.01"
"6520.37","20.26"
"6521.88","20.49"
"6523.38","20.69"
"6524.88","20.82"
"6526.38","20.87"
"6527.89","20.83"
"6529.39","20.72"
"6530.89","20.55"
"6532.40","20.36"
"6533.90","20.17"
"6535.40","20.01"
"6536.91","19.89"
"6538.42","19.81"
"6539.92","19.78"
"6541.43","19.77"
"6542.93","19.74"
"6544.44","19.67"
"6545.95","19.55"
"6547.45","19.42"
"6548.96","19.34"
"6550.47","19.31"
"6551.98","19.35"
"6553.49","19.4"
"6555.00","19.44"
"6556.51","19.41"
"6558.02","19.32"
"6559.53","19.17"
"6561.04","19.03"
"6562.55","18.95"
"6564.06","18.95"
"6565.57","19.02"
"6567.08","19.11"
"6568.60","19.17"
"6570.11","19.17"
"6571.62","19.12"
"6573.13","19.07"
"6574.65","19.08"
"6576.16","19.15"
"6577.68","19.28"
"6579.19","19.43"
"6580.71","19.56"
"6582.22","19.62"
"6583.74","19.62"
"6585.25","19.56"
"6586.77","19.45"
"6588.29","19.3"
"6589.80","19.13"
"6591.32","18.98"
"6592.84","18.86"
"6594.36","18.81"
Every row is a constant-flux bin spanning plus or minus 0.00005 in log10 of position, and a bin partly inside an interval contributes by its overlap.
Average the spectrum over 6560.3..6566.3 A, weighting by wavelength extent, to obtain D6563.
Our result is 19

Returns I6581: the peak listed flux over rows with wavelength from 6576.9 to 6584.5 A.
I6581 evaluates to 19.62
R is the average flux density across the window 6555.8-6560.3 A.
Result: 19.3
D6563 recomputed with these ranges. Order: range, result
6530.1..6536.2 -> 20.3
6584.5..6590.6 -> 19.4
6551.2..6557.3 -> 19.4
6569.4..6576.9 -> 19.1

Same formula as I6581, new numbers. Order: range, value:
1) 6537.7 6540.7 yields 19.81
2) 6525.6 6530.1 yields 20.87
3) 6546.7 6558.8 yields 19.44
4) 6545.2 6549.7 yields 19.55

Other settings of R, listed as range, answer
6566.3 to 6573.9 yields 19.1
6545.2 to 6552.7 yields 19.4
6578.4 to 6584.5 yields 19.6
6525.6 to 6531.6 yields 20.8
